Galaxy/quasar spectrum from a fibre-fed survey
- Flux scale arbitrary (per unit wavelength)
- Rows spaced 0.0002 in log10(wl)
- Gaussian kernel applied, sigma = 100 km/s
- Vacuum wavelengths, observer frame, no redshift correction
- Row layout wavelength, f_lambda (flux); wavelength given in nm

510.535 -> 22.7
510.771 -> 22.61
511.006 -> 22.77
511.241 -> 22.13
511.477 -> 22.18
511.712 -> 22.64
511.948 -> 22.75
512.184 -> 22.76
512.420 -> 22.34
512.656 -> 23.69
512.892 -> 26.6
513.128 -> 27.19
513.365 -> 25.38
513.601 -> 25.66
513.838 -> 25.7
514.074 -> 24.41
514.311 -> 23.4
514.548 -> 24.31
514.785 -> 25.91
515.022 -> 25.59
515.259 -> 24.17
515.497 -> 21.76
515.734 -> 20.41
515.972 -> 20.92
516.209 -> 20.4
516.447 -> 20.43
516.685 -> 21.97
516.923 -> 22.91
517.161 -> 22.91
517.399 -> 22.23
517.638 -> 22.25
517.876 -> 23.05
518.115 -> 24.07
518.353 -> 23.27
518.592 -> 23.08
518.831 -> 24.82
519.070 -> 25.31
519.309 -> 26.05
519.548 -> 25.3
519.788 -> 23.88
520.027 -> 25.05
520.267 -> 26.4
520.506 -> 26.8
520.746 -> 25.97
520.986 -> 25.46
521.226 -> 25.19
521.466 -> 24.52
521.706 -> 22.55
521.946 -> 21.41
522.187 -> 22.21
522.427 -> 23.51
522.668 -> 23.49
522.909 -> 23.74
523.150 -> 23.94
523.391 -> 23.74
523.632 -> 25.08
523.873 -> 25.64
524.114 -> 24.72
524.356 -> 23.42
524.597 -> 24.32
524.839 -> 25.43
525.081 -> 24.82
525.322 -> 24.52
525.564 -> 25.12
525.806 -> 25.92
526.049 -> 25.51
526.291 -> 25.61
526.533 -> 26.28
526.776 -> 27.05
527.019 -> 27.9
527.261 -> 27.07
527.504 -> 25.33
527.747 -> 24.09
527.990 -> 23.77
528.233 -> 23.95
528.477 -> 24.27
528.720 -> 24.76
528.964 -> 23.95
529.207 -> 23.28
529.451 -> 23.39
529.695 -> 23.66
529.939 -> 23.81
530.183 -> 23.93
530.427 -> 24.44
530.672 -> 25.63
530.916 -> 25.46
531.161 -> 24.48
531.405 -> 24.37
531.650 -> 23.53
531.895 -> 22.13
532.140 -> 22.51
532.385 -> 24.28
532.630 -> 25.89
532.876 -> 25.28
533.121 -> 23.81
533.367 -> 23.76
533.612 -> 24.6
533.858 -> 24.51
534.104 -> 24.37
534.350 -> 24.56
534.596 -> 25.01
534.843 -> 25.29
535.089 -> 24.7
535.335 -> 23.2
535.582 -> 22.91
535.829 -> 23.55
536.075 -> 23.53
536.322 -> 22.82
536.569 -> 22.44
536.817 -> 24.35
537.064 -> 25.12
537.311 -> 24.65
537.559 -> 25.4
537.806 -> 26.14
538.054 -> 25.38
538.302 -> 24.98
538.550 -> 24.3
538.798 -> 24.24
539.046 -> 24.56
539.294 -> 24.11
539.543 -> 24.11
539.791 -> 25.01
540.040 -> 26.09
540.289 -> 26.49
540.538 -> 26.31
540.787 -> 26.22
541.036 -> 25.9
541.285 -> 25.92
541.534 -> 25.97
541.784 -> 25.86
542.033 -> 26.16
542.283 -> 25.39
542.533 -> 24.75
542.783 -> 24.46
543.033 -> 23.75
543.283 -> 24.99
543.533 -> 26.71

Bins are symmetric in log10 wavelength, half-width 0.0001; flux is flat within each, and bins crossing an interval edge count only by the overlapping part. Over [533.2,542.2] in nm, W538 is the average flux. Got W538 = 24.8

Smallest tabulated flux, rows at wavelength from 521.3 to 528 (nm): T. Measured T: 21.41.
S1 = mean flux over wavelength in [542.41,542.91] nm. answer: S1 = 24.6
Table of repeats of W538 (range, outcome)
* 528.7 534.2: 24.2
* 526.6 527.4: 27.2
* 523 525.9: 24.7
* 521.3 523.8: 23.5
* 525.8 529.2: 25.3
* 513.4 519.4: 23.4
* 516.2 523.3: 23.8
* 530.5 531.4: 25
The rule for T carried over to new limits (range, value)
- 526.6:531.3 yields 23.28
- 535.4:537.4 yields 22.44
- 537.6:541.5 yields 24.11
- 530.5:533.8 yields 22.13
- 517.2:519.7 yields 22.23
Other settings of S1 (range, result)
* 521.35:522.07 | 22.8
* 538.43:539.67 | 24.3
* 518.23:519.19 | 24.1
